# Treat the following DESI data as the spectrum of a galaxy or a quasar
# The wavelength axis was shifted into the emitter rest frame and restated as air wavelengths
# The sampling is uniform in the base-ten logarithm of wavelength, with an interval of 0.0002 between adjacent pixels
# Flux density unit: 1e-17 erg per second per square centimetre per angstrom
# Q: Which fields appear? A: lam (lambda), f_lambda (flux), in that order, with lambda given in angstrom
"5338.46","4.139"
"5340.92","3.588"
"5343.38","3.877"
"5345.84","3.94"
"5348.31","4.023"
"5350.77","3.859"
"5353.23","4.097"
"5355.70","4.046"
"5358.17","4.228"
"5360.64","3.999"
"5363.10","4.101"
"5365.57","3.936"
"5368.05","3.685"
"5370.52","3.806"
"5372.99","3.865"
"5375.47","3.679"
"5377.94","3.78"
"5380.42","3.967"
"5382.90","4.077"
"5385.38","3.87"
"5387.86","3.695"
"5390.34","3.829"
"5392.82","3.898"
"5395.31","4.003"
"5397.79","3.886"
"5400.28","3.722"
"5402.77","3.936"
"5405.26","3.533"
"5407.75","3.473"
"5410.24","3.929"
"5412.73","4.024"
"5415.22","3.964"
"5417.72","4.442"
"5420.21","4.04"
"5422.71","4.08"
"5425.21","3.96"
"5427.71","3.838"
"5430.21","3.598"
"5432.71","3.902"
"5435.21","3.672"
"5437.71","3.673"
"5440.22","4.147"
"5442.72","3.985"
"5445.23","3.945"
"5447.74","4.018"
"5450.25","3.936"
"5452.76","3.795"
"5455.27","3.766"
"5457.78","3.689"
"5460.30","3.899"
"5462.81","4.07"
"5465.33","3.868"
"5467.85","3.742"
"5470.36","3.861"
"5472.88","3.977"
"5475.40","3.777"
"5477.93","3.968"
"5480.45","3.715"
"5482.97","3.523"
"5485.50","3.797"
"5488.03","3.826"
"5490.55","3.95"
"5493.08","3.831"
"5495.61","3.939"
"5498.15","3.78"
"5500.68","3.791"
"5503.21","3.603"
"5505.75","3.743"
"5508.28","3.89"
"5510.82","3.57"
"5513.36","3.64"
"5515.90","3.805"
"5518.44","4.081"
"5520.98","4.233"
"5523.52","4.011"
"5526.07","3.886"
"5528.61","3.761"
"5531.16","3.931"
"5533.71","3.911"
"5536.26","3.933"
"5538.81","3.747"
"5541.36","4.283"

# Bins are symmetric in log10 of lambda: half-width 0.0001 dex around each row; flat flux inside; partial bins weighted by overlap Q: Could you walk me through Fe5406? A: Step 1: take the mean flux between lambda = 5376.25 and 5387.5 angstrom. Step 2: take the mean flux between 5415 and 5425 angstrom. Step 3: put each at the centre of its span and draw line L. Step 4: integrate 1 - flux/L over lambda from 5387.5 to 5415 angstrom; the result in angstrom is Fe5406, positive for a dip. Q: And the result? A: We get 1.3 angstrom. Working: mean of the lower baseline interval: 3.9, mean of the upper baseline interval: 4.13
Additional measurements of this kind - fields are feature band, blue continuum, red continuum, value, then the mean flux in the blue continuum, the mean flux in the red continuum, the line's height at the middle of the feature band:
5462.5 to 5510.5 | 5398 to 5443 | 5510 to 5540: 0.8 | 3.88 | 3.88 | 3.88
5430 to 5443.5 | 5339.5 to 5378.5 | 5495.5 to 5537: 0.1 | 3.91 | 3.85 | 3.88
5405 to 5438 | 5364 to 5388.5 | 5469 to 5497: -0.4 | 3.84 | 3.83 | 3.84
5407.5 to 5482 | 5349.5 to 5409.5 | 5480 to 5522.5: -1.1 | 3.87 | 3.81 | 3.84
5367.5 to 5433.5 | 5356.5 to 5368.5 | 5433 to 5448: 1.4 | 4.01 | 3.9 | 3.96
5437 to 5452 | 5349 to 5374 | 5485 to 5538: -0.2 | 3.97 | 3.85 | 3.9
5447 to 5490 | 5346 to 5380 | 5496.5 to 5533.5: 0.4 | 3.93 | 3.84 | 3.87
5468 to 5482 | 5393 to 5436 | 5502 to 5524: 0.0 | 3.88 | 3.84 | 3.86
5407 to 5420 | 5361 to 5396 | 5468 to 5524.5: -0.4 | 3.87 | 3.83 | 3.86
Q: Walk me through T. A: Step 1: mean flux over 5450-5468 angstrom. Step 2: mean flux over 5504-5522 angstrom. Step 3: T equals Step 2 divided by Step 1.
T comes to 1.00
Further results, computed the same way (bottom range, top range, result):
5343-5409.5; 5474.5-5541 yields 0.99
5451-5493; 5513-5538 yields 1.03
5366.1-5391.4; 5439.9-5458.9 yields 1.02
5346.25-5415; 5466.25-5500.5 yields 0.98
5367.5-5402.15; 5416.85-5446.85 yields 1.02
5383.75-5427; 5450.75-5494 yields 0.98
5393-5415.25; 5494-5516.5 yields 0.98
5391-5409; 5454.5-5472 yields 1.02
